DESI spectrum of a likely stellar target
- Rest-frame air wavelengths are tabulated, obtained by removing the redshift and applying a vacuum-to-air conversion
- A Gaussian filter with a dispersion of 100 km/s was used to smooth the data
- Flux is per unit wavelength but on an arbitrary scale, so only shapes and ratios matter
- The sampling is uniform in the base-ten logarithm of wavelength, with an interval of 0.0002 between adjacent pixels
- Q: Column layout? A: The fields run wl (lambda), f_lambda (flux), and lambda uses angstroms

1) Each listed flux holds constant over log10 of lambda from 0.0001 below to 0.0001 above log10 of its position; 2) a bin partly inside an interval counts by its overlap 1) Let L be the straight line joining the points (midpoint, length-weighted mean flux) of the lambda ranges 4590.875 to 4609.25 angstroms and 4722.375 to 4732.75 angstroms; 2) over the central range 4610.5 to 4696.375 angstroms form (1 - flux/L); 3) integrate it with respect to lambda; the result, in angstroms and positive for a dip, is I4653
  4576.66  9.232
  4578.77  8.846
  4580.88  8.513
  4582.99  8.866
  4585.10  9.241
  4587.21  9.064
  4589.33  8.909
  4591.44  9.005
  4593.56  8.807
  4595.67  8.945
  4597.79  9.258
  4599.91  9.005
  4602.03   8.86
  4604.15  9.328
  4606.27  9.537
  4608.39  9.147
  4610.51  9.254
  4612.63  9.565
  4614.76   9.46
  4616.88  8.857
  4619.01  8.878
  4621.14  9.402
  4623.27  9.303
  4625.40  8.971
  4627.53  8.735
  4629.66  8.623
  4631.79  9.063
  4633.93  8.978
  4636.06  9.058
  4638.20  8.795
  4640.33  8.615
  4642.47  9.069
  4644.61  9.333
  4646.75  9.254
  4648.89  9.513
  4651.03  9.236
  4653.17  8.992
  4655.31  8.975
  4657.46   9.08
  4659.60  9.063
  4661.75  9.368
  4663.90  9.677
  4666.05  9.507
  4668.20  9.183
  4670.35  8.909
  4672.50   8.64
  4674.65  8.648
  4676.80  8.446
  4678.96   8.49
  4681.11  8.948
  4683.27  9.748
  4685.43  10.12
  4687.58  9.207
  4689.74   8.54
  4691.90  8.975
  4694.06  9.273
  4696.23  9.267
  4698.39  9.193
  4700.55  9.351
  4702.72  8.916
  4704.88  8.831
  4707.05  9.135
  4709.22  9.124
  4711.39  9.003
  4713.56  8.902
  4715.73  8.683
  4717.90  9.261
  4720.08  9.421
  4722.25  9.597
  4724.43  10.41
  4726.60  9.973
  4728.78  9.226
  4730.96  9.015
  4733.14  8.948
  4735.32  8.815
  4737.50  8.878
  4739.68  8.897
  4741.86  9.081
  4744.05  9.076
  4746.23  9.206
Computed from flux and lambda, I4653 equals 2.0 angstroms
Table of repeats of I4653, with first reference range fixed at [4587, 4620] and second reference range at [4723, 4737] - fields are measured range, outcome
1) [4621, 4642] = 0.5 angstroms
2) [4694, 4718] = 0.7 angstroms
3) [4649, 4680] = 0.7 angstroms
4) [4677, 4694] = 0.3 angstroms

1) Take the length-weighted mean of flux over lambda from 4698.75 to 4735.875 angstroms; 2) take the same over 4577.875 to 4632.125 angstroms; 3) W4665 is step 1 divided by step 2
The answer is 1.0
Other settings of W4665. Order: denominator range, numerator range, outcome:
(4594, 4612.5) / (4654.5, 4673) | 1.00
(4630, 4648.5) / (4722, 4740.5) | 1.03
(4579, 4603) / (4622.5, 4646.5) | 1.00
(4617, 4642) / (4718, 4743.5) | 1.04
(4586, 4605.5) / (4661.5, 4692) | 1.01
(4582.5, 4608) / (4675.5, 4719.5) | 1.00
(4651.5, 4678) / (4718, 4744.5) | 1.03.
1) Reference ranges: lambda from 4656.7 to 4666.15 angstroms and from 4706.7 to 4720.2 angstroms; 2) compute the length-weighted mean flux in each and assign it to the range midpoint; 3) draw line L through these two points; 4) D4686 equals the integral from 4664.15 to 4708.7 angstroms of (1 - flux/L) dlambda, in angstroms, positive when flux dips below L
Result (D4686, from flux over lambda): 0.5 angstroms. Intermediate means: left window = 9.33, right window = 9.04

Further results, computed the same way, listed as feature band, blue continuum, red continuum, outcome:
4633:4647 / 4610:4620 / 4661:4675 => 0.3 angstroms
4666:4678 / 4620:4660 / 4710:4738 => 0.4 angstroms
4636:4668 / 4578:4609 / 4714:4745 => -0.2 angstroms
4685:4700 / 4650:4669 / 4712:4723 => 0.0 angstroms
